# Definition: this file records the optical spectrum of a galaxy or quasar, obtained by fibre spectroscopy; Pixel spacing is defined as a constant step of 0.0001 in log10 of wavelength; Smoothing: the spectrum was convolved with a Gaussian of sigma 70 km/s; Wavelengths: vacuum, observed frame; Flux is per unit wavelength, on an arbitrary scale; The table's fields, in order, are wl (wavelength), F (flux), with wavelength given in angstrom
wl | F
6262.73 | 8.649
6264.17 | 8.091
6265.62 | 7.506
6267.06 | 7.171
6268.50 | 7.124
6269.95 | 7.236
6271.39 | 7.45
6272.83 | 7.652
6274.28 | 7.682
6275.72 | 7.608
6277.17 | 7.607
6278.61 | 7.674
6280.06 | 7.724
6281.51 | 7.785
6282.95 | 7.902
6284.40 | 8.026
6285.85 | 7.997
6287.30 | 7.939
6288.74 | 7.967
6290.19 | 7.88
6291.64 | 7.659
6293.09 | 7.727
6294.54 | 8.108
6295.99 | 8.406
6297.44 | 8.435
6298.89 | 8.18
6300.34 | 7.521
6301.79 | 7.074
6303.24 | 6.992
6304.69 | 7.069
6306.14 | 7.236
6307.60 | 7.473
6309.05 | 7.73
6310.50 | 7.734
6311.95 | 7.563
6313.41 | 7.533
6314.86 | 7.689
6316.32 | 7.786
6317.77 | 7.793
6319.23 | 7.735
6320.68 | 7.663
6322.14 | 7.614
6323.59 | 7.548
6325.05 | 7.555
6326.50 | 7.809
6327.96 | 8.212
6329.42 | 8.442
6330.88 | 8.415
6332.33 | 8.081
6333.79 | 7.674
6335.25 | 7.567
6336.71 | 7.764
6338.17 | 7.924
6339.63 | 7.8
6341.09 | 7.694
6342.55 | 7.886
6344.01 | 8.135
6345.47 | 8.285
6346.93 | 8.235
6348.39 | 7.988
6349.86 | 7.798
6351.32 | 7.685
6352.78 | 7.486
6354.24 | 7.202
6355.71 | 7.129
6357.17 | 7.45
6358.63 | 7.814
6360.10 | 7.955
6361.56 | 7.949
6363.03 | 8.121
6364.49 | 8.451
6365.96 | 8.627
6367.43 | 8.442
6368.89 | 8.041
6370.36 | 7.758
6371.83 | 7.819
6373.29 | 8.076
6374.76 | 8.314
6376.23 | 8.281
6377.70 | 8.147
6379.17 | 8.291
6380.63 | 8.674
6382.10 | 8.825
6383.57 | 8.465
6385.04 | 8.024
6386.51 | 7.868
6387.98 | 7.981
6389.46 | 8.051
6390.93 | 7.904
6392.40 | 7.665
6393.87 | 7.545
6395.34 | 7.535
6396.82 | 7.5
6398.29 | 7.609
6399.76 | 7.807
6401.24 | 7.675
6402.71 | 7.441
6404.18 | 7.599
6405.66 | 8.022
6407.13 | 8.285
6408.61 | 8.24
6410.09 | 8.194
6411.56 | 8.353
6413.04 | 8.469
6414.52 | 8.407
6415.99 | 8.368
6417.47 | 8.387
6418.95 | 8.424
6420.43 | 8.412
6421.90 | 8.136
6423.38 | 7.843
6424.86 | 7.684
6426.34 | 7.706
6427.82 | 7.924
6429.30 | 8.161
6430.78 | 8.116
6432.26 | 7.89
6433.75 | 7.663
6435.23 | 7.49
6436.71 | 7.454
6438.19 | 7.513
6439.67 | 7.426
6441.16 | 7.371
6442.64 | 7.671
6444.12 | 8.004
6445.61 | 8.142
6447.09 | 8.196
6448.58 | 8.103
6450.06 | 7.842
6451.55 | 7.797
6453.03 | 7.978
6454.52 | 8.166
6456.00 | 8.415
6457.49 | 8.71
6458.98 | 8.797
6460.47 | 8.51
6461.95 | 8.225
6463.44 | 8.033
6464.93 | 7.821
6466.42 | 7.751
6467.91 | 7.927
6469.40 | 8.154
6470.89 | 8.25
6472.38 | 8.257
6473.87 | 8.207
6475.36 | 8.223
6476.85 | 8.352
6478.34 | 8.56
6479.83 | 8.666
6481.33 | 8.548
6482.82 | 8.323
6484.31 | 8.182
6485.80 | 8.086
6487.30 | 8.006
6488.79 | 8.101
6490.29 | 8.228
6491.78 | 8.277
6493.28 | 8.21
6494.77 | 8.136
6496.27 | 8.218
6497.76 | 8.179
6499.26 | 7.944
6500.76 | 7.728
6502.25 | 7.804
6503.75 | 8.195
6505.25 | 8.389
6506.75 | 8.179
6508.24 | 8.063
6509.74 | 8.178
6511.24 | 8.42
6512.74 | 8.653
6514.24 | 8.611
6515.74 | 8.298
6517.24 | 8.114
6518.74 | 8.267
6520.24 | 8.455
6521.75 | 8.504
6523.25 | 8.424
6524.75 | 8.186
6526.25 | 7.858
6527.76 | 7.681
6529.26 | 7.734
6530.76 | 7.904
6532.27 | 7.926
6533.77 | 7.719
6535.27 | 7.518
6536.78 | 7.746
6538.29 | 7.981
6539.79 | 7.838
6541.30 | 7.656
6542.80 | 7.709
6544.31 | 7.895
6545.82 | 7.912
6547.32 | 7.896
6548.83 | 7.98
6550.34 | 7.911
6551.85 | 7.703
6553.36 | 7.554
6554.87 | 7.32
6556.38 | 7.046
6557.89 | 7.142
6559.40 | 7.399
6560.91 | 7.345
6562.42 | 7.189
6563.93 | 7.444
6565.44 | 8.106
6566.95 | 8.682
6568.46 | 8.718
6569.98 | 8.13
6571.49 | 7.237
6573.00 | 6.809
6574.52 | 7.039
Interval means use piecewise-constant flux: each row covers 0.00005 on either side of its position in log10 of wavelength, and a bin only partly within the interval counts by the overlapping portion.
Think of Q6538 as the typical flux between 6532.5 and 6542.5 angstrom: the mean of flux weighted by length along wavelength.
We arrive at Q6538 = 7.76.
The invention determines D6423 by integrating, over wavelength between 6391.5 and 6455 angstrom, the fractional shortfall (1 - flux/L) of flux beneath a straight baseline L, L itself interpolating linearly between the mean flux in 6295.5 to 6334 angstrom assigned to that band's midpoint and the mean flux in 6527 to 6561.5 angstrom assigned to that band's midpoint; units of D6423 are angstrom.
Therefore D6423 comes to -1.67 angstrom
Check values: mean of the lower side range 7.74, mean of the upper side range 7.67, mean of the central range 7.91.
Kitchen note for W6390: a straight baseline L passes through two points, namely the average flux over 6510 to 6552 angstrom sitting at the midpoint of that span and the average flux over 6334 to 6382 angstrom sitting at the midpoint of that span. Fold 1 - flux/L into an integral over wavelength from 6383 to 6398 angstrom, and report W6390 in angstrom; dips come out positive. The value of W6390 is 0.3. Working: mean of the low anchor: 7.97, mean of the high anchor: 8.02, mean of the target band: 7.84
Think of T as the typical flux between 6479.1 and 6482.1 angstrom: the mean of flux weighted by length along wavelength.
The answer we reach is 8.59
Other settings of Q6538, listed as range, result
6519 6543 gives 7.94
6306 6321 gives 7.64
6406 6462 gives 8.06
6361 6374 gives 8.14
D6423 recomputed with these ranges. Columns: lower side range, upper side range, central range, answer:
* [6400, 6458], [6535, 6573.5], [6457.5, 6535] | -3.52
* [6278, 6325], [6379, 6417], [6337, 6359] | 0.29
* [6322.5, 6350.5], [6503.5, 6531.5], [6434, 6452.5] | 0.80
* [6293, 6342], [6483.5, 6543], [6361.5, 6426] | -1.64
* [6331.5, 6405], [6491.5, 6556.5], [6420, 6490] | -0.80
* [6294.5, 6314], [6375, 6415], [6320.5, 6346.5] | -0.47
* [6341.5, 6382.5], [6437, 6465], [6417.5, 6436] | 0.14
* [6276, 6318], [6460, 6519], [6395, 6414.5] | 0.17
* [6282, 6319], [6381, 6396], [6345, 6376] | -0.07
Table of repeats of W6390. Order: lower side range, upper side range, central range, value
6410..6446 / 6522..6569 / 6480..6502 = -0.82 angstrom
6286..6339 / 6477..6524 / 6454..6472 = -0.16 angstrom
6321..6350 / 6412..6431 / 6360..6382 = -0.56 angstrom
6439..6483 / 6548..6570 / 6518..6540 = -0.43 angstrom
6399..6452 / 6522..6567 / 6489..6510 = -0.81 angstrom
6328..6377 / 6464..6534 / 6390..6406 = 0.72 angstrom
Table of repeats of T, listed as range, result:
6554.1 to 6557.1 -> 7.18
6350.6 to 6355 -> 7.45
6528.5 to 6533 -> 7.86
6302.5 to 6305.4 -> 7.04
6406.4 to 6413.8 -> 8.3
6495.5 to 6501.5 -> 8.01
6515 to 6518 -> 8.21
